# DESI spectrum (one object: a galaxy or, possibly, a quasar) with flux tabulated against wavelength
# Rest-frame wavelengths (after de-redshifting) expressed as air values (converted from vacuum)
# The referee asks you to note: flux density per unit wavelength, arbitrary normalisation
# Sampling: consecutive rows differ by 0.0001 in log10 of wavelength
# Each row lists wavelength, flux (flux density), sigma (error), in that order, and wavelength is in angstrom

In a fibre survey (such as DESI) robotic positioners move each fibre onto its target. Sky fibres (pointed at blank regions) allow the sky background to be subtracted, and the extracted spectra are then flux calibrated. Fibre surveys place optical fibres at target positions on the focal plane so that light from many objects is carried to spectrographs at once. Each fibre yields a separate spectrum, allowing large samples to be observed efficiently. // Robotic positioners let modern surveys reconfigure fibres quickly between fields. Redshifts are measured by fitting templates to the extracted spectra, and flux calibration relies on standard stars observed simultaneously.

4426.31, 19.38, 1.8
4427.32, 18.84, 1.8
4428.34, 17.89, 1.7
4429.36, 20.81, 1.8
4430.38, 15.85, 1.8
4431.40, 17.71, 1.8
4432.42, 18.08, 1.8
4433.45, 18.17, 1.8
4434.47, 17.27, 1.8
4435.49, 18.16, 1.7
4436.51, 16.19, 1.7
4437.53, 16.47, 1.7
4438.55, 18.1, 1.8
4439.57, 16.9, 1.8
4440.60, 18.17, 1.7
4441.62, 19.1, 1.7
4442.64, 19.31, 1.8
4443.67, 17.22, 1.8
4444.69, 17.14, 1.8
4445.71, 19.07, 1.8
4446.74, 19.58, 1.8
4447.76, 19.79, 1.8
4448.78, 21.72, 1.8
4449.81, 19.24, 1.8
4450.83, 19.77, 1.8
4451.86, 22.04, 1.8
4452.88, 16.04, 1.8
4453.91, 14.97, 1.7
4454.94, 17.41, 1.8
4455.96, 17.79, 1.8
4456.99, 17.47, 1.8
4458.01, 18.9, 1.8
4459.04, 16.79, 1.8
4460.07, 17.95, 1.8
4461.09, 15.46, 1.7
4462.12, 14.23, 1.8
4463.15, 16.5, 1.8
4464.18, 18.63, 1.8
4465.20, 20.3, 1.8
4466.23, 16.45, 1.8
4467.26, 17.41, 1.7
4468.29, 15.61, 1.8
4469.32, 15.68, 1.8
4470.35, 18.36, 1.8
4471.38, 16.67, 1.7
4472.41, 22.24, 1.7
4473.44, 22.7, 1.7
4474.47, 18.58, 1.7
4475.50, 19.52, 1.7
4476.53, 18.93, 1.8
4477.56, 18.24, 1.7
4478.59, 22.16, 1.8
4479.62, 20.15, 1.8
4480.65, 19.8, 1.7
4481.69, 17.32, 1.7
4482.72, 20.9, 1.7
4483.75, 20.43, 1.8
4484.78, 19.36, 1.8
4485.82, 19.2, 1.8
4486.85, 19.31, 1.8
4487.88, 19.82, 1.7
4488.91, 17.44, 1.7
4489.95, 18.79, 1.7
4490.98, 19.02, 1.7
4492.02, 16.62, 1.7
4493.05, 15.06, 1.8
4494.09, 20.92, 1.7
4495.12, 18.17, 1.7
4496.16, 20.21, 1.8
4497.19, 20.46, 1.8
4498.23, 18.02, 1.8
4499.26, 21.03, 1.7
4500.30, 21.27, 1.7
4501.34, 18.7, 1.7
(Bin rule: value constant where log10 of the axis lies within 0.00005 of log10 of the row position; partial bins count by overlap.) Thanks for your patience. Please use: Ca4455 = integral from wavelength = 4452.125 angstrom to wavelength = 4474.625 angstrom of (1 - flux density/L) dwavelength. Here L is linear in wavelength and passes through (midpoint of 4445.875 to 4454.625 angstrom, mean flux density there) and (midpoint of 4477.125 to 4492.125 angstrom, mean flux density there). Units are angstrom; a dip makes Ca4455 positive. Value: 1.9 angstrom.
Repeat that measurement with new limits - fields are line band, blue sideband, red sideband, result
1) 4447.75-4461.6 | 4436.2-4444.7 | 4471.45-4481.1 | 0.3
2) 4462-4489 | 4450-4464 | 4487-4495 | -1.4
